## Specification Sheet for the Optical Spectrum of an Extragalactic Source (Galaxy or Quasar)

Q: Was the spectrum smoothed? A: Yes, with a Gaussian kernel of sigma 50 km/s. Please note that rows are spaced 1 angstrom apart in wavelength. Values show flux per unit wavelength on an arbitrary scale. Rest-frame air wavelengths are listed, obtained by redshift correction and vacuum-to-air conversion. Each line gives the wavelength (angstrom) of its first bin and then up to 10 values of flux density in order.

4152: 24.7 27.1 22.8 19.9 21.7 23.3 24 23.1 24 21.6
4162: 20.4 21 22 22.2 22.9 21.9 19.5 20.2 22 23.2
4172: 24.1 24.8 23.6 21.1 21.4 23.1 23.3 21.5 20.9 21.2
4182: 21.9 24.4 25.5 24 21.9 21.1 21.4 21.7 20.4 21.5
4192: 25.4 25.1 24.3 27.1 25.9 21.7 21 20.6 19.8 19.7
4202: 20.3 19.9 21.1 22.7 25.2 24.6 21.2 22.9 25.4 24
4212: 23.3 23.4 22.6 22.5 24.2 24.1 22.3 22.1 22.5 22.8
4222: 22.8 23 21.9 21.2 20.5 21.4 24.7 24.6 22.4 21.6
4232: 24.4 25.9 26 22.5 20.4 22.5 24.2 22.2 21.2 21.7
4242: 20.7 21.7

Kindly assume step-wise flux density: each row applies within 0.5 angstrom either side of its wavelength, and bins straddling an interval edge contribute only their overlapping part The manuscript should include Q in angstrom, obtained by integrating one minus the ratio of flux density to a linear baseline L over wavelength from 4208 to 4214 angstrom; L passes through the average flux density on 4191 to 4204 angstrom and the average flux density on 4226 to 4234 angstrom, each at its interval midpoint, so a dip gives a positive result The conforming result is -0.2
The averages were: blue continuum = 22.5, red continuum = 23.5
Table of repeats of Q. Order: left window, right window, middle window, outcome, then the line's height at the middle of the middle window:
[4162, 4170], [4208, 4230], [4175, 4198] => -0.94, 22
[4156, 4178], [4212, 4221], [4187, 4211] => 0.21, 22.8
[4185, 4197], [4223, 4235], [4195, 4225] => 0.75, 23.2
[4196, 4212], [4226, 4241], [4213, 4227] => 0.08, 22.6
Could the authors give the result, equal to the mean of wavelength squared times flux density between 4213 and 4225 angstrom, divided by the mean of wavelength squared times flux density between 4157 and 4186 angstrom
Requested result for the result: 1.0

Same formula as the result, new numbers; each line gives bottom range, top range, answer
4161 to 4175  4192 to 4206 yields 1.03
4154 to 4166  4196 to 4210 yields 1.01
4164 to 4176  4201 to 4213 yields 1.04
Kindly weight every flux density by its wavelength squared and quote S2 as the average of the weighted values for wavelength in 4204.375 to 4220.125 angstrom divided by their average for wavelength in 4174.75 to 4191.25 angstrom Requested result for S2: 1.1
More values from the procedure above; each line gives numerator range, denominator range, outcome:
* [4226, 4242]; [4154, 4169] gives 1.08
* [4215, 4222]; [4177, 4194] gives 1.03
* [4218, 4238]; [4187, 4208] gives 1.03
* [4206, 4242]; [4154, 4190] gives 1.06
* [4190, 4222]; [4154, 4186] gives 1.04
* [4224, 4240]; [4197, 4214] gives 1.04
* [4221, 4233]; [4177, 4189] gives 1.03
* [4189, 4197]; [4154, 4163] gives 1.10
